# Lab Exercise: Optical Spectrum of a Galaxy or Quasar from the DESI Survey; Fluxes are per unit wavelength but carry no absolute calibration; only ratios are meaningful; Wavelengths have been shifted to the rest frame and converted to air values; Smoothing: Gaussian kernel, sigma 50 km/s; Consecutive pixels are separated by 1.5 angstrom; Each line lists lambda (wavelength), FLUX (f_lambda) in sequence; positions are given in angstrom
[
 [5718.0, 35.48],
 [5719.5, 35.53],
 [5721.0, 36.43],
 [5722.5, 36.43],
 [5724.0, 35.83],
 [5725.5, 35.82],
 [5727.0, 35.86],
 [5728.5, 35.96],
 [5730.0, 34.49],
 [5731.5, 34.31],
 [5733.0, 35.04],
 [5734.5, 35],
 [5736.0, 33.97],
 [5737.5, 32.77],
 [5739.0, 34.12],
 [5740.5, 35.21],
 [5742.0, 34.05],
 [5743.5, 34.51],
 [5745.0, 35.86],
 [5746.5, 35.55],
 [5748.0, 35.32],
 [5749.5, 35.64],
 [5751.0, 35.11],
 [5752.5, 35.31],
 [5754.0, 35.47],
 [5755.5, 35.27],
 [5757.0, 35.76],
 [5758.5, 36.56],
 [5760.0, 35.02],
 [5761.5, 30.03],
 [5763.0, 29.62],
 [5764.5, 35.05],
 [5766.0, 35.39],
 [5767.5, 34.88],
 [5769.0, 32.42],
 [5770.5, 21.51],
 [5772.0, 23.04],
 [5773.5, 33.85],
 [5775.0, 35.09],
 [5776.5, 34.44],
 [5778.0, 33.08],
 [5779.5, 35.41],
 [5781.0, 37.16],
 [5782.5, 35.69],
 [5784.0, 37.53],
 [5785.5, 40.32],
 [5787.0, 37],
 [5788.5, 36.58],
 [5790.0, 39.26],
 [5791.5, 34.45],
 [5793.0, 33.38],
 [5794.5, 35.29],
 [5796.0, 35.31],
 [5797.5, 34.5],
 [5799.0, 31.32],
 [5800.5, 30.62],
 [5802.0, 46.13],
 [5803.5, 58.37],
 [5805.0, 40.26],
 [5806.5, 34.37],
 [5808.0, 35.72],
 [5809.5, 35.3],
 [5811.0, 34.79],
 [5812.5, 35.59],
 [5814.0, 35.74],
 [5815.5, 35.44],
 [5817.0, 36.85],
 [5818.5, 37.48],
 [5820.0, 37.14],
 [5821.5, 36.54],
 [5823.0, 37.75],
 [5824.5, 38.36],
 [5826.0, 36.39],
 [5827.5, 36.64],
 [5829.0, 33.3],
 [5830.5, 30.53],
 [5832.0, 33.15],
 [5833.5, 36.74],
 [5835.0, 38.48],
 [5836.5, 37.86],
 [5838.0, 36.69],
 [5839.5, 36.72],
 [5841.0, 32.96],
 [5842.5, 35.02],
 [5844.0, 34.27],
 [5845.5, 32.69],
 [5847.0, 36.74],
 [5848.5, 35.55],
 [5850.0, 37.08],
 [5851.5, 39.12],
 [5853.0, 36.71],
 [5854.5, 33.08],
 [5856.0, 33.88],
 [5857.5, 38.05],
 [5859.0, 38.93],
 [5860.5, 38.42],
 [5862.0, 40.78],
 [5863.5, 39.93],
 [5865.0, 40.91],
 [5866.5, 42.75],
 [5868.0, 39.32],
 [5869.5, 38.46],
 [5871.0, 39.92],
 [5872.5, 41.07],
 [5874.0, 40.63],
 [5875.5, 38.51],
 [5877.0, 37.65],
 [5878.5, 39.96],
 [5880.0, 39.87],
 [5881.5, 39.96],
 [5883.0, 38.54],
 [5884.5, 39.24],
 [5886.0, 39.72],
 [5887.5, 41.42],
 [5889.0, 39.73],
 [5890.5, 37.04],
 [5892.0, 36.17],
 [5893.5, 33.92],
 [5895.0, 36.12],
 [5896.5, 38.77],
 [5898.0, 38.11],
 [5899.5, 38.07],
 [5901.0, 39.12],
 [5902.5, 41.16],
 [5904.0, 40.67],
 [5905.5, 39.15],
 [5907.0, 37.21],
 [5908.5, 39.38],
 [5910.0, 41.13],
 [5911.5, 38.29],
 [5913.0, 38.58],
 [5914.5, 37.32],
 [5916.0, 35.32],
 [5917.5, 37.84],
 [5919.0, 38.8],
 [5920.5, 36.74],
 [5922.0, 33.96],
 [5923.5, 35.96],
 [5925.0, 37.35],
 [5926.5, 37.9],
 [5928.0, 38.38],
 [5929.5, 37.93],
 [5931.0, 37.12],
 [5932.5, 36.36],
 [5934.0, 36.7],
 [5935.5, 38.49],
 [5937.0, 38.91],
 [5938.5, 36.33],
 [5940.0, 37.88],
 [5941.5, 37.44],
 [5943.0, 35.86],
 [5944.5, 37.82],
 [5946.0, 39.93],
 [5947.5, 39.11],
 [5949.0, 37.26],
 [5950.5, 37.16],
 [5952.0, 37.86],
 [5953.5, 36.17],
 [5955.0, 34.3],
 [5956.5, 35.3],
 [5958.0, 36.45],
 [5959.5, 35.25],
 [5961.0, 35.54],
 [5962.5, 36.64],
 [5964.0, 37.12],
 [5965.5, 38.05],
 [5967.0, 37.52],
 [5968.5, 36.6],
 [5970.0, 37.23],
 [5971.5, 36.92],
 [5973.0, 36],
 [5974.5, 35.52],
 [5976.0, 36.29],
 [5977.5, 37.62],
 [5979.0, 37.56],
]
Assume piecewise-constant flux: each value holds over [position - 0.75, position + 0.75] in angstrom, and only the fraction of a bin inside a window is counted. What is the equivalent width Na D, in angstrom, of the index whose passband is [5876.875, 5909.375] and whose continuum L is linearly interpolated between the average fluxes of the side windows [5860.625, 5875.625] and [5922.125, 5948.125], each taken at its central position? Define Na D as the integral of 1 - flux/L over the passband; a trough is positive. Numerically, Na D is 0.4 angstrom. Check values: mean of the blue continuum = 40.2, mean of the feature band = 38.7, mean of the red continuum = 37.5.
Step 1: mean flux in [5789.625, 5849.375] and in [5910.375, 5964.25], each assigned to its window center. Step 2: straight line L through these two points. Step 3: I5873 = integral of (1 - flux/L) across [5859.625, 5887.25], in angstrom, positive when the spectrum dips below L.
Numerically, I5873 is -2.33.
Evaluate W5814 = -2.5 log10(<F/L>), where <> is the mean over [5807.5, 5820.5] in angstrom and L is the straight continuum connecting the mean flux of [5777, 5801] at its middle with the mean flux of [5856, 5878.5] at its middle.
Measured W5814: 0.02 mag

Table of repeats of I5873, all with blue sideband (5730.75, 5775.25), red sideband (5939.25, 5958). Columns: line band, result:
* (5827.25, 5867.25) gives -1.4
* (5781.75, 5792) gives -0.9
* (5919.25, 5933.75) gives -0.1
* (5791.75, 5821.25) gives -2.0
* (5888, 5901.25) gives -0.5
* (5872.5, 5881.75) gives -0.9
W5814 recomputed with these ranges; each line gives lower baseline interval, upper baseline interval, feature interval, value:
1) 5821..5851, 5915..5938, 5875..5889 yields -0.09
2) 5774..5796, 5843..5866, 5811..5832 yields 0.02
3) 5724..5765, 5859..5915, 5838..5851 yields 0.07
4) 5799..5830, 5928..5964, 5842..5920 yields -0.03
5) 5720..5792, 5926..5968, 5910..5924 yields -0.01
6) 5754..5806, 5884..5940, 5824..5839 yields 0.02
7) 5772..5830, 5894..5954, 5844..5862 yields 0.02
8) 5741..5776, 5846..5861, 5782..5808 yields -0.09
